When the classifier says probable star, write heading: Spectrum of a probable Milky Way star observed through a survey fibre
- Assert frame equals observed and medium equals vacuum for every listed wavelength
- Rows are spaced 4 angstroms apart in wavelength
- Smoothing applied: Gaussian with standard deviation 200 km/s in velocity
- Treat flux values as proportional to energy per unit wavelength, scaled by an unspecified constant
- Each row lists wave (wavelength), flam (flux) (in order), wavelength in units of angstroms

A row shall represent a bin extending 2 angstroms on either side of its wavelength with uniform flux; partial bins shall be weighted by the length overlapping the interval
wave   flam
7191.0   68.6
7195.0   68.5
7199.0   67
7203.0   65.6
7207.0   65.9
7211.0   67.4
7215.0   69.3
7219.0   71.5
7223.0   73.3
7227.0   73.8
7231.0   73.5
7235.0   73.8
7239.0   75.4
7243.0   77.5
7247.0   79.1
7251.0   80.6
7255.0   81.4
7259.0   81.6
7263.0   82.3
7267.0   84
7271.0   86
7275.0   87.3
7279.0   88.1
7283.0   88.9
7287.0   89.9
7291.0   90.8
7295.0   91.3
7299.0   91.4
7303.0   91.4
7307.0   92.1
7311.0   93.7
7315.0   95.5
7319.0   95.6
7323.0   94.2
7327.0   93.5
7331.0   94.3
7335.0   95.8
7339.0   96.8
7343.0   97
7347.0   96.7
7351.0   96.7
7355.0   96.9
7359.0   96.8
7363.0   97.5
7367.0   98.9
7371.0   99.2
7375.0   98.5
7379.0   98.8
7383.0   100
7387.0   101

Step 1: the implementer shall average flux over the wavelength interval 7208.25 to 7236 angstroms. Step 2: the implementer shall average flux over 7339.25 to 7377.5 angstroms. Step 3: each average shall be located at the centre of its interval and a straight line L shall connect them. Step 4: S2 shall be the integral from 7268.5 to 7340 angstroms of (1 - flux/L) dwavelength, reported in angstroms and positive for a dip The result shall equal -3.9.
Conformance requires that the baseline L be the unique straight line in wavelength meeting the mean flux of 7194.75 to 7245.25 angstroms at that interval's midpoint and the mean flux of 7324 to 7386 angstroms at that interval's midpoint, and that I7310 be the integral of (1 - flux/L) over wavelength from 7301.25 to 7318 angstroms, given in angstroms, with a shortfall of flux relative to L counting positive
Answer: -0.9 angstroms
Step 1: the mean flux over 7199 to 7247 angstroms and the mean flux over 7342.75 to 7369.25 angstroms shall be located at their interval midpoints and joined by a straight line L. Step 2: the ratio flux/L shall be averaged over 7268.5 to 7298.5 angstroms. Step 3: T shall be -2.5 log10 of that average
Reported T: -0.07 mag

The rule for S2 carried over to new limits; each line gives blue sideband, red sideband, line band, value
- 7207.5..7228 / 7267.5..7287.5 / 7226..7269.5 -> 0.25 angstroms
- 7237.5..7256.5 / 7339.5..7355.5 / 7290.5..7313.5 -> -0.85 angstroms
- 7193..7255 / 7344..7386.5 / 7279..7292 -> -0.92 angstroms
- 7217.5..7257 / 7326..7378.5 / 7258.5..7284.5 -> -1.05 angstroms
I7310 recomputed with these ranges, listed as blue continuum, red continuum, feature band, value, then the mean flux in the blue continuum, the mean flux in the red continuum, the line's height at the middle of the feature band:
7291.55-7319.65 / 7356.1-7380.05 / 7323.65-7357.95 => 0.0 angstroms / 92.8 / 98.2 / 95.8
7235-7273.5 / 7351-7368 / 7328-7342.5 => -0.3 angstroms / 80.6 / 97.3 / 93.5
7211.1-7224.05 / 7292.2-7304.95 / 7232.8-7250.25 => 0.0 angstroms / 70.6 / 91.3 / 76.8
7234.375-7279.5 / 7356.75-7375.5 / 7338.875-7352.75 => -0.3 angstroms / 81.4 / 98.1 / 95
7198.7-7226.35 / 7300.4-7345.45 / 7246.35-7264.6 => -0.5 angstroms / 68.9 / 94.5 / 78.9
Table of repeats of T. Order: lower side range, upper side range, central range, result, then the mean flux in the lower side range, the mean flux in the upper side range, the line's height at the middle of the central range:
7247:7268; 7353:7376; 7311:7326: -0.046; 81.6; 97.9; 90.9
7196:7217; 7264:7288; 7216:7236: -0.004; 67.1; 87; 72.7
